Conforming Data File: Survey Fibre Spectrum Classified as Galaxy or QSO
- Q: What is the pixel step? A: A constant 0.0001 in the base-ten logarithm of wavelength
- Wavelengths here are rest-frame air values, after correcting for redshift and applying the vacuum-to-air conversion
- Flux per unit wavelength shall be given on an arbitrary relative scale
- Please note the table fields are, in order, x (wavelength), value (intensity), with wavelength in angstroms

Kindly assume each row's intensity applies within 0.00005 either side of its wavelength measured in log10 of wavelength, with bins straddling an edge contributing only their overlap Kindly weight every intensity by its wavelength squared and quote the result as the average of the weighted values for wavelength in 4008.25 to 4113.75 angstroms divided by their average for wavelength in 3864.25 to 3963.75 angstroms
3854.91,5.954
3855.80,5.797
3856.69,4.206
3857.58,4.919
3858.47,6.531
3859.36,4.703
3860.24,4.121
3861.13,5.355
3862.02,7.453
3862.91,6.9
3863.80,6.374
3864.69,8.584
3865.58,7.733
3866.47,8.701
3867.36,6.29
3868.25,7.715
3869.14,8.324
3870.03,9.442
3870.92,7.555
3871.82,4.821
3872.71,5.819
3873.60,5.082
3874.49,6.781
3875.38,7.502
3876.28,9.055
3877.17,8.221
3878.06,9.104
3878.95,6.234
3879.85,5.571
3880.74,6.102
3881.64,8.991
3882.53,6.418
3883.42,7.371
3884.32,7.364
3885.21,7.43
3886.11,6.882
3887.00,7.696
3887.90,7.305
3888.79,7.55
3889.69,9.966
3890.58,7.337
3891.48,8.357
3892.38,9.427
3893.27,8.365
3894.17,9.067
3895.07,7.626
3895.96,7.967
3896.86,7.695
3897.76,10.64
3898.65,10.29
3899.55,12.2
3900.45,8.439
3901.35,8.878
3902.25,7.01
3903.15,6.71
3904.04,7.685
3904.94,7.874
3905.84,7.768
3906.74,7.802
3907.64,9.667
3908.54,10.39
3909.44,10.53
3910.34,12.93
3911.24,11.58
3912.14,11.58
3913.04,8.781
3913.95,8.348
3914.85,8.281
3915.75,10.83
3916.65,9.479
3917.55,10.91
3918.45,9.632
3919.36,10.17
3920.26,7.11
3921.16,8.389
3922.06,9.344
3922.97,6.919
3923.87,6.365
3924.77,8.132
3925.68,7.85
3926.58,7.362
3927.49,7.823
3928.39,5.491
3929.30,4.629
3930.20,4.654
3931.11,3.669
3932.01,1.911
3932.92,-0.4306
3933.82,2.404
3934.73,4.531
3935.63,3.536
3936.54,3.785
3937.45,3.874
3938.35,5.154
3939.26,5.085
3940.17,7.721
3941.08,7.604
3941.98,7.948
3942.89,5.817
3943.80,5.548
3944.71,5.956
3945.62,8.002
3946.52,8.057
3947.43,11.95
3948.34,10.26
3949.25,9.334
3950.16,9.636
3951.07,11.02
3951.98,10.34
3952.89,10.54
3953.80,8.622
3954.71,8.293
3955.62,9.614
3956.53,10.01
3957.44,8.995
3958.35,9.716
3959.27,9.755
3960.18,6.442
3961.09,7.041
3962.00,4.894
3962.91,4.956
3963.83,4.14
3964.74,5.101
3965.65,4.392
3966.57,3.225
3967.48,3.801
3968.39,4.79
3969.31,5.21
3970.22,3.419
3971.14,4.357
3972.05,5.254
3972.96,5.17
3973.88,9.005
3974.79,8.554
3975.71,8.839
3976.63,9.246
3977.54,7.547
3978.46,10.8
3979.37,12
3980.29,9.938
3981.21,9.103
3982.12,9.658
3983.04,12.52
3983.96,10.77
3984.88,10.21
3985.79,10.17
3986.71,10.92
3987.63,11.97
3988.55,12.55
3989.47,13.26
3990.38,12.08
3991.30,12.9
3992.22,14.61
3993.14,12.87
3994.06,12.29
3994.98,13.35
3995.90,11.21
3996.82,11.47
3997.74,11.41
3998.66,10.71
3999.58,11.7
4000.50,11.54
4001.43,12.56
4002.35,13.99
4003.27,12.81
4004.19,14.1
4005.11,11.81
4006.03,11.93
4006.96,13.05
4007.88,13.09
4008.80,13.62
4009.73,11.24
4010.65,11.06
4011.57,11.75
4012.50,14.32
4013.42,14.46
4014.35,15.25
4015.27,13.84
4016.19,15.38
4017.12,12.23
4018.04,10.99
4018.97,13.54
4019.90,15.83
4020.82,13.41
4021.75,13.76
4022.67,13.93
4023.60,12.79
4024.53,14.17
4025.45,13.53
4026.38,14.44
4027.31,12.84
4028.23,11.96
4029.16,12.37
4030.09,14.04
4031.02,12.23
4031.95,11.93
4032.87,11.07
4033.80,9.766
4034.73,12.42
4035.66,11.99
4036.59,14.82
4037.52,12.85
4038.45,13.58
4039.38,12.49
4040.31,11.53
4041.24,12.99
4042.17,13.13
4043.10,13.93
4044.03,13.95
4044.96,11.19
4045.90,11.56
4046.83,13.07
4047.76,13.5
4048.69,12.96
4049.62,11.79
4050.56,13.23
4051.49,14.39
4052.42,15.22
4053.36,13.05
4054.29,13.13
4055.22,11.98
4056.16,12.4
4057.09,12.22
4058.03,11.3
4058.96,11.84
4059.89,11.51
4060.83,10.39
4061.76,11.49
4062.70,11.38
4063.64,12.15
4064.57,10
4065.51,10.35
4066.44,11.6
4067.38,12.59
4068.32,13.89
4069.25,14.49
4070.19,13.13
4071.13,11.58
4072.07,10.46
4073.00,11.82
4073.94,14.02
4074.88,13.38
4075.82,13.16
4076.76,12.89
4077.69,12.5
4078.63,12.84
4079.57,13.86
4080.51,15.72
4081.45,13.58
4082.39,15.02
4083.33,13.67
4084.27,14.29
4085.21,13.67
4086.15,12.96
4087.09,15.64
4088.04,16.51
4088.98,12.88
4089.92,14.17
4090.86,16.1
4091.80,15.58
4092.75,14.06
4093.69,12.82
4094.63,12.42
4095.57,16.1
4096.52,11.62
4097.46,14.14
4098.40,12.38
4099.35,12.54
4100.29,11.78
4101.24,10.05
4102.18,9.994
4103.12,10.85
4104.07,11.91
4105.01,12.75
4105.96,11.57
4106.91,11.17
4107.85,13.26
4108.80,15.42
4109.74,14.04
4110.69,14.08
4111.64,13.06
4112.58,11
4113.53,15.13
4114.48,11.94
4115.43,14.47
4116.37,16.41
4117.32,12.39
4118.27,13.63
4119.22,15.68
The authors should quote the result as 1.80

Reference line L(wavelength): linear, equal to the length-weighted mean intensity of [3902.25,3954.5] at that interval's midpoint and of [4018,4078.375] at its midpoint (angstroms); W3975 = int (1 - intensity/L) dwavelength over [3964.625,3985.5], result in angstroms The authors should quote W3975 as 4.5 angstroms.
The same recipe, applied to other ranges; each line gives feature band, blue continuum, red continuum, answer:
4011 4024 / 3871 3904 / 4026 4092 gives -2.2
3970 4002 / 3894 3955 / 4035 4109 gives -1.5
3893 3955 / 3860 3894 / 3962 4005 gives 3.2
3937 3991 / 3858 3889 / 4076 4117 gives 8.4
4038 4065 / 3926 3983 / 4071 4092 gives -0.8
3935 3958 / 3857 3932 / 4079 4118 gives 3.6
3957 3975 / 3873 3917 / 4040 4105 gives 7.6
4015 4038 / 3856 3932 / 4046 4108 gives -3.2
